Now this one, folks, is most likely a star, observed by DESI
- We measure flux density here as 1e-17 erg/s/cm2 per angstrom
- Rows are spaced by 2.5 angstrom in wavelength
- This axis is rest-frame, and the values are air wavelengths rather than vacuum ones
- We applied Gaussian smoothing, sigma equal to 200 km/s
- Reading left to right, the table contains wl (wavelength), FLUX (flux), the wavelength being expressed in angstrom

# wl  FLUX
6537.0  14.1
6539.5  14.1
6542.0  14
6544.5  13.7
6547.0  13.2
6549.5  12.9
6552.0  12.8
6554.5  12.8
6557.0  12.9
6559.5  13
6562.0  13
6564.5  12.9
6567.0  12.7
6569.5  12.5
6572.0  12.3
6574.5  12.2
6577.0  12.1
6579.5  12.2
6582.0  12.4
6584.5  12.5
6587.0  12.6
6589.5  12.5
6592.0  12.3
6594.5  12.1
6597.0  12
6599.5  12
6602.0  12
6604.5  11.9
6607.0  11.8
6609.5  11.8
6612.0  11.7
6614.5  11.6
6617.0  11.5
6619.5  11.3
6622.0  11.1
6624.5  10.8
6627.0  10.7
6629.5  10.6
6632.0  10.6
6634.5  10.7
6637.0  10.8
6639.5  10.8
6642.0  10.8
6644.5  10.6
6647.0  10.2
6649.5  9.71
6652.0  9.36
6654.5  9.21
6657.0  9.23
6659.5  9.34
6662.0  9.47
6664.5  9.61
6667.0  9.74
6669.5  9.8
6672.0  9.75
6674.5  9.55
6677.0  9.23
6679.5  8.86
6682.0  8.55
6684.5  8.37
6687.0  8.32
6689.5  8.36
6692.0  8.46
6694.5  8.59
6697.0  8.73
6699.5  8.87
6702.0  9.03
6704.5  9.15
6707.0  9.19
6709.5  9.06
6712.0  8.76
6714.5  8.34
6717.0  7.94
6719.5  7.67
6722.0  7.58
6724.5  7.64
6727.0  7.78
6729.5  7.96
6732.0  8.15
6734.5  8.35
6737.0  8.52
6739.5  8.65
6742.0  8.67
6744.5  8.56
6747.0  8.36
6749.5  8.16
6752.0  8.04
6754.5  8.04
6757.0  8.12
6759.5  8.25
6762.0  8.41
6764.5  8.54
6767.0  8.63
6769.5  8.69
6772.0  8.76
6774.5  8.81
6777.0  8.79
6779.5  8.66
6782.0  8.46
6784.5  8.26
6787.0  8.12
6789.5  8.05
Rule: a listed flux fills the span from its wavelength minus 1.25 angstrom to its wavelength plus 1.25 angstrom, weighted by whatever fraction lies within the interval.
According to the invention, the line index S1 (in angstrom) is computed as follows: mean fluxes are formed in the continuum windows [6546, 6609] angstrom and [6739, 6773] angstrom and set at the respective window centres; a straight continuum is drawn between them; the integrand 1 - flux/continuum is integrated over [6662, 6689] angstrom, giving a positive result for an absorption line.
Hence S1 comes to 2.83 angstrom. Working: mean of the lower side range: 12.5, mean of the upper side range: 8.41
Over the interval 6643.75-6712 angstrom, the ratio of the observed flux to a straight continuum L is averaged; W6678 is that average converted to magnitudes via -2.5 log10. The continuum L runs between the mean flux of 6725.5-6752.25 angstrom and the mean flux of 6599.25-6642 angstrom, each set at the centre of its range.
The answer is 0.07 mag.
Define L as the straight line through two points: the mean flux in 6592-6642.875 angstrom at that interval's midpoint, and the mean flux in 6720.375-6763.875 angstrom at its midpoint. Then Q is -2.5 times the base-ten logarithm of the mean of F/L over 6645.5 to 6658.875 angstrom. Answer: 0.10 mag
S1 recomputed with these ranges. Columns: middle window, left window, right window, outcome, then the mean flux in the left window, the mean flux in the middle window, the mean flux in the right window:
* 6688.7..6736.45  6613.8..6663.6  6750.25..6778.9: 4.4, 10.4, 8.4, 8.46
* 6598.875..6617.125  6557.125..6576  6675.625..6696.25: -0.9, 12.7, 11.8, 8.6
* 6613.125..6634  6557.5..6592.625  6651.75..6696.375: -0.3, 12.5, 11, 9.09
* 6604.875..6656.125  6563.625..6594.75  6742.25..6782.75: 2.4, 12.4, 10.8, 8.46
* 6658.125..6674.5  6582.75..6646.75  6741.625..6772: 1.2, 11.5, 9.61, 8.38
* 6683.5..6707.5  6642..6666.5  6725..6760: 0.8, 9.7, 8.7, 8.24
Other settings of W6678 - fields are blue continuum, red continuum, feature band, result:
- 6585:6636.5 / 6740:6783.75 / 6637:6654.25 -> 0.07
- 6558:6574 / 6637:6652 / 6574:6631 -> -0.02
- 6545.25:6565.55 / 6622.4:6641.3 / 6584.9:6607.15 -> -0.04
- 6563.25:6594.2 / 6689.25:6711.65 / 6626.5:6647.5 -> 0.01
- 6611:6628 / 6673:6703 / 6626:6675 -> 0.01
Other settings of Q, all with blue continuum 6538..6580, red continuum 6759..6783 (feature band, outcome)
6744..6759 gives 0.102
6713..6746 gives 0.161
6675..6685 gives 0.183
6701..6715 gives 0.109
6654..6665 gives 0.162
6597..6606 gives 0.008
